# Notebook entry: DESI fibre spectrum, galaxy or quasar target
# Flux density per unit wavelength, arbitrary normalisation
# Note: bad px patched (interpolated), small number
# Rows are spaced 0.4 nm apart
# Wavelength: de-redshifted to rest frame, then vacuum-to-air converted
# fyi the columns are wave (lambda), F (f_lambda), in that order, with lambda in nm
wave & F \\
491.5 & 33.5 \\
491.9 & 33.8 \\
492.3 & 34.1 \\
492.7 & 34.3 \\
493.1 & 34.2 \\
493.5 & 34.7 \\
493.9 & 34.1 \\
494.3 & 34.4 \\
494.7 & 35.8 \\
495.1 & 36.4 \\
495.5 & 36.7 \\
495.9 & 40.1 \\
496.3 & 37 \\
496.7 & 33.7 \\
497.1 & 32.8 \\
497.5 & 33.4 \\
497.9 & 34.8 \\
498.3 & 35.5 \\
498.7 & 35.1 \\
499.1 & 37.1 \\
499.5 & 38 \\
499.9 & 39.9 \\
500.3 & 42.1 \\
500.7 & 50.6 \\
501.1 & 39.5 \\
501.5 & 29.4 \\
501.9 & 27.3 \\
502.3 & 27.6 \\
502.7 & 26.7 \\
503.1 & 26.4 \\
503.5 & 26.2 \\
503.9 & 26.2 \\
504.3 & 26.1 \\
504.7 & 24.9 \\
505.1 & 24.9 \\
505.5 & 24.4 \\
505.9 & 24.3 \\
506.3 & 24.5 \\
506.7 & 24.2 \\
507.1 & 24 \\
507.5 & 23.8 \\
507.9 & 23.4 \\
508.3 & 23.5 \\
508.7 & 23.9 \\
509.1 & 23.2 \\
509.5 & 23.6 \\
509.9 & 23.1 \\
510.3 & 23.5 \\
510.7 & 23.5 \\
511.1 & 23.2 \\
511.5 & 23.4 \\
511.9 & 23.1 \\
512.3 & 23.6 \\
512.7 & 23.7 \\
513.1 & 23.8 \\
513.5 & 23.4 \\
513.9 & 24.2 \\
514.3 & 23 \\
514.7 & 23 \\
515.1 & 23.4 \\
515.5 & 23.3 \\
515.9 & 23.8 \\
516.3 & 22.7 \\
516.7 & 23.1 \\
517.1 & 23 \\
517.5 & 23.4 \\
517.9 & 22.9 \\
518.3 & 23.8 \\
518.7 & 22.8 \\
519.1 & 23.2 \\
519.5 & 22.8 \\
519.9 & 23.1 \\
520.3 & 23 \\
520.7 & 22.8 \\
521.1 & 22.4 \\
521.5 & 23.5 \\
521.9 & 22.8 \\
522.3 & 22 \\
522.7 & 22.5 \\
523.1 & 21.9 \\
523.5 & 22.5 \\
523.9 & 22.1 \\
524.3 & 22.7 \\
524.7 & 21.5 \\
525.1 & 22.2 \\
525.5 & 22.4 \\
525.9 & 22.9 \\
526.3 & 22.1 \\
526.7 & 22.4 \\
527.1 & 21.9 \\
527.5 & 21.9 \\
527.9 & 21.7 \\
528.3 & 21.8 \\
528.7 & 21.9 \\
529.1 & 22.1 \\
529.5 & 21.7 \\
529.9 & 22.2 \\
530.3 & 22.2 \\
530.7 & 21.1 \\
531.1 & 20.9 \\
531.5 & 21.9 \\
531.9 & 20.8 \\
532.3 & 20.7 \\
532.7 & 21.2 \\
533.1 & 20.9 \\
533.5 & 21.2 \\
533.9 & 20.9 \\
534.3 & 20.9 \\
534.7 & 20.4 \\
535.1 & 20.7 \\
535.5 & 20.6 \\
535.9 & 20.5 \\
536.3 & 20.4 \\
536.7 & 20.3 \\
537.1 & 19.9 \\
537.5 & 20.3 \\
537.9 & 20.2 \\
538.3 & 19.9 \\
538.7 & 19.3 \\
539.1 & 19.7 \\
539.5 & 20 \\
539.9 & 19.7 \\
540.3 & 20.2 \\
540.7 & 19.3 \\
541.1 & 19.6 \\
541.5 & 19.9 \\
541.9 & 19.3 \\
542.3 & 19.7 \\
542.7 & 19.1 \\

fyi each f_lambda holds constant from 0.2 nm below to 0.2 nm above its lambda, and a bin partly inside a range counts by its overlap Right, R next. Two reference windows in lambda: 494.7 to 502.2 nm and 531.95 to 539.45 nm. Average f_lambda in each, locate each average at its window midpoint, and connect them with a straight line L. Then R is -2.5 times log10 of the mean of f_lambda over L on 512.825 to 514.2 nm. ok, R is 0.25 mag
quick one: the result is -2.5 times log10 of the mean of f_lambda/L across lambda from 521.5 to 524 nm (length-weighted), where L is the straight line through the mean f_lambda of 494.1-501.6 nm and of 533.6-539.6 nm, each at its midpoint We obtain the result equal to 0.173 mag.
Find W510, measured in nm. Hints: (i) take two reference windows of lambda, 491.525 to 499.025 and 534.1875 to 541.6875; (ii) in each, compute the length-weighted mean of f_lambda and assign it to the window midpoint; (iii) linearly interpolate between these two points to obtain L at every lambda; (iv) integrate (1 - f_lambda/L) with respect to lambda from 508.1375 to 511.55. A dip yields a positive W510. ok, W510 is 0.74 nm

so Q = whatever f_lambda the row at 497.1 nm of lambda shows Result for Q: 32.8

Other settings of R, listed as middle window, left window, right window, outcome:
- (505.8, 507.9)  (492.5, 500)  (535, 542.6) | 0.30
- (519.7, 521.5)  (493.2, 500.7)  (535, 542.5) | 0.19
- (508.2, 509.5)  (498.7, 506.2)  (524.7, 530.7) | 0.22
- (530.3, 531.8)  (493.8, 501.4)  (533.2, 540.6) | 0.07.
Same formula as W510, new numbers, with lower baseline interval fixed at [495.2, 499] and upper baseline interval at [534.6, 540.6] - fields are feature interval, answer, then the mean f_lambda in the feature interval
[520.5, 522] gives 0.197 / 22.9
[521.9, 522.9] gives 0.137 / 22.4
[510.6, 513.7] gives 0.659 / 23.5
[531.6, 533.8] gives 0.098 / 21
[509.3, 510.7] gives 0.329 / 23.4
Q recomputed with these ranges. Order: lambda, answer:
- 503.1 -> 26.4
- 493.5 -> 34.7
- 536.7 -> 20.3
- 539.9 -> 19.7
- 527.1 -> 21.9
